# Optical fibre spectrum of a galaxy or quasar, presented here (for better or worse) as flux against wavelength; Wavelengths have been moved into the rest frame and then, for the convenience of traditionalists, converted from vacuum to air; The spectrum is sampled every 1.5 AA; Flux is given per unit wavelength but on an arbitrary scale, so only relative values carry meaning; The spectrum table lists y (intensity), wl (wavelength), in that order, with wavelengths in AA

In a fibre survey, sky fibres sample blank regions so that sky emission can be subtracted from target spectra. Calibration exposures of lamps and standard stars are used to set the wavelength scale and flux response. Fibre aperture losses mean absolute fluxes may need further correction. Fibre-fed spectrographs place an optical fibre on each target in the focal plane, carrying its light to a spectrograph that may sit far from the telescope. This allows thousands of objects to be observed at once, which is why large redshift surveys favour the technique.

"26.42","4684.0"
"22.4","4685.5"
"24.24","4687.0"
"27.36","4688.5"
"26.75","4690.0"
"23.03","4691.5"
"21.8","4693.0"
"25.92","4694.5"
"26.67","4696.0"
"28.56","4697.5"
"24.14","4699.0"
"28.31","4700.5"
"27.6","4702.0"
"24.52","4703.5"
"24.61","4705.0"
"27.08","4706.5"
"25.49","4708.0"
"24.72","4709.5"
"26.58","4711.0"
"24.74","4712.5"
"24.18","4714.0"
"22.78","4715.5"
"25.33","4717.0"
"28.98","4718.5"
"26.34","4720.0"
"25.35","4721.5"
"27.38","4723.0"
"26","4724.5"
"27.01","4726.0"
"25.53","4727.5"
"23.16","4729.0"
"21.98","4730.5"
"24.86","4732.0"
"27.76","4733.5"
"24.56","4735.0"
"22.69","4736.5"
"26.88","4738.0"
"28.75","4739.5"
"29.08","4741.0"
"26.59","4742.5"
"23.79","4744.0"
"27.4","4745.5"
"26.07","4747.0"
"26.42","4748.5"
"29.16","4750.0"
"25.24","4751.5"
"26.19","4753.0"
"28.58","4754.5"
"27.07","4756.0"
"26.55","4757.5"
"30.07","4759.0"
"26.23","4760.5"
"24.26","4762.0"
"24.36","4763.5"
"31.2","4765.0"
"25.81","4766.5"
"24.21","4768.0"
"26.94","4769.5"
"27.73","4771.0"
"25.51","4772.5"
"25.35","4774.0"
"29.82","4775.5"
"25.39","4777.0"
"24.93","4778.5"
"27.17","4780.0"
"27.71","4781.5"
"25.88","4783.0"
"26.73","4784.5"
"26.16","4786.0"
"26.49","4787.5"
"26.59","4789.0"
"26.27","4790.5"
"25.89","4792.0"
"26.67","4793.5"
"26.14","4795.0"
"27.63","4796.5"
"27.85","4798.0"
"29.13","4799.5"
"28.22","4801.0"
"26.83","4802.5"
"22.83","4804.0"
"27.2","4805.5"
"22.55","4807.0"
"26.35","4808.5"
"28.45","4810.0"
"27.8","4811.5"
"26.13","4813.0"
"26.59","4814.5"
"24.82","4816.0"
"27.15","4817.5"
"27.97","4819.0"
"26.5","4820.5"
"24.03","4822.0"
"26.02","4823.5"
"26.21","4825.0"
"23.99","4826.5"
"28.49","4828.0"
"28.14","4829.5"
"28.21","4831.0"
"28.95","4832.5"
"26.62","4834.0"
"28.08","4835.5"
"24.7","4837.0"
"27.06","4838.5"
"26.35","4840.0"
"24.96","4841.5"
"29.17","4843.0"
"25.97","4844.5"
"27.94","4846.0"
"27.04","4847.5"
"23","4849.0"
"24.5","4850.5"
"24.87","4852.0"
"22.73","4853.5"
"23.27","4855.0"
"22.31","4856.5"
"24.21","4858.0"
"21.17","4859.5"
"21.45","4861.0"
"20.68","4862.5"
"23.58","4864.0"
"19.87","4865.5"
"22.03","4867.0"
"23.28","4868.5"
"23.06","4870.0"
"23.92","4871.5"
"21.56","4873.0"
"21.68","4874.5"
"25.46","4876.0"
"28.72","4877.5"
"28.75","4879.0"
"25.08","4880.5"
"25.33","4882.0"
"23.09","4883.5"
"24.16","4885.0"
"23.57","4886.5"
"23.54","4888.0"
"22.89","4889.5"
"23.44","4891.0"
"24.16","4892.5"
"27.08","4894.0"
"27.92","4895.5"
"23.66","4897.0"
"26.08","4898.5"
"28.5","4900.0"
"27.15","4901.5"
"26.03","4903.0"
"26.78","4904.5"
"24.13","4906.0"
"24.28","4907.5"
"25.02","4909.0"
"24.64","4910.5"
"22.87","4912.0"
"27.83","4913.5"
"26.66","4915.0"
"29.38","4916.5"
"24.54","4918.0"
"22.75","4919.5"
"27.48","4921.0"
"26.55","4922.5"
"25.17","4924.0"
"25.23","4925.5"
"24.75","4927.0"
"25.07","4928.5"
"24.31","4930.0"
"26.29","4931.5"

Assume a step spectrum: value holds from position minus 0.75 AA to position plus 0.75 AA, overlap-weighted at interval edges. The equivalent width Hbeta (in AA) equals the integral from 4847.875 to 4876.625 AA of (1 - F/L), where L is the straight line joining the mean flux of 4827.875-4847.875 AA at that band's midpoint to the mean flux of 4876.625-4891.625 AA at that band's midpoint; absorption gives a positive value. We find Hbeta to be 3.5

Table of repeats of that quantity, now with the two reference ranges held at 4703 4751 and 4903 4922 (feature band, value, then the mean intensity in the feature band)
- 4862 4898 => 2.2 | 24.1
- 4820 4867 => 1.0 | 25.1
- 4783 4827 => -1.2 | 26.4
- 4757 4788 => -1.0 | 26.6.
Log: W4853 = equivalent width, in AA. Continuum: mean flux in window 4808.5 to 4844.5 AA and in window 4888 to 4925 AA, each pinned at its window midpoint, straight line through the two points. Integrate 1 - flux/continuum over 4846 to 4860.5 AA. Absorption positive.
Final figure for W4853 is 1.4 AA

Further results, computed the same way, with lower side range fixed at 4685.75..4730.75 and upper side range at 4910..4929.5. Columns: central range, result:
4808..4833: -1.2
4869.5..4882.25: 0.4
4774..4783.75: -0.4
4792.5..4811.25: -0.8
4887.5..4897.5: 0.3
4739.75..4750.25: -0.6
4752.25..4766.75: -0.9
